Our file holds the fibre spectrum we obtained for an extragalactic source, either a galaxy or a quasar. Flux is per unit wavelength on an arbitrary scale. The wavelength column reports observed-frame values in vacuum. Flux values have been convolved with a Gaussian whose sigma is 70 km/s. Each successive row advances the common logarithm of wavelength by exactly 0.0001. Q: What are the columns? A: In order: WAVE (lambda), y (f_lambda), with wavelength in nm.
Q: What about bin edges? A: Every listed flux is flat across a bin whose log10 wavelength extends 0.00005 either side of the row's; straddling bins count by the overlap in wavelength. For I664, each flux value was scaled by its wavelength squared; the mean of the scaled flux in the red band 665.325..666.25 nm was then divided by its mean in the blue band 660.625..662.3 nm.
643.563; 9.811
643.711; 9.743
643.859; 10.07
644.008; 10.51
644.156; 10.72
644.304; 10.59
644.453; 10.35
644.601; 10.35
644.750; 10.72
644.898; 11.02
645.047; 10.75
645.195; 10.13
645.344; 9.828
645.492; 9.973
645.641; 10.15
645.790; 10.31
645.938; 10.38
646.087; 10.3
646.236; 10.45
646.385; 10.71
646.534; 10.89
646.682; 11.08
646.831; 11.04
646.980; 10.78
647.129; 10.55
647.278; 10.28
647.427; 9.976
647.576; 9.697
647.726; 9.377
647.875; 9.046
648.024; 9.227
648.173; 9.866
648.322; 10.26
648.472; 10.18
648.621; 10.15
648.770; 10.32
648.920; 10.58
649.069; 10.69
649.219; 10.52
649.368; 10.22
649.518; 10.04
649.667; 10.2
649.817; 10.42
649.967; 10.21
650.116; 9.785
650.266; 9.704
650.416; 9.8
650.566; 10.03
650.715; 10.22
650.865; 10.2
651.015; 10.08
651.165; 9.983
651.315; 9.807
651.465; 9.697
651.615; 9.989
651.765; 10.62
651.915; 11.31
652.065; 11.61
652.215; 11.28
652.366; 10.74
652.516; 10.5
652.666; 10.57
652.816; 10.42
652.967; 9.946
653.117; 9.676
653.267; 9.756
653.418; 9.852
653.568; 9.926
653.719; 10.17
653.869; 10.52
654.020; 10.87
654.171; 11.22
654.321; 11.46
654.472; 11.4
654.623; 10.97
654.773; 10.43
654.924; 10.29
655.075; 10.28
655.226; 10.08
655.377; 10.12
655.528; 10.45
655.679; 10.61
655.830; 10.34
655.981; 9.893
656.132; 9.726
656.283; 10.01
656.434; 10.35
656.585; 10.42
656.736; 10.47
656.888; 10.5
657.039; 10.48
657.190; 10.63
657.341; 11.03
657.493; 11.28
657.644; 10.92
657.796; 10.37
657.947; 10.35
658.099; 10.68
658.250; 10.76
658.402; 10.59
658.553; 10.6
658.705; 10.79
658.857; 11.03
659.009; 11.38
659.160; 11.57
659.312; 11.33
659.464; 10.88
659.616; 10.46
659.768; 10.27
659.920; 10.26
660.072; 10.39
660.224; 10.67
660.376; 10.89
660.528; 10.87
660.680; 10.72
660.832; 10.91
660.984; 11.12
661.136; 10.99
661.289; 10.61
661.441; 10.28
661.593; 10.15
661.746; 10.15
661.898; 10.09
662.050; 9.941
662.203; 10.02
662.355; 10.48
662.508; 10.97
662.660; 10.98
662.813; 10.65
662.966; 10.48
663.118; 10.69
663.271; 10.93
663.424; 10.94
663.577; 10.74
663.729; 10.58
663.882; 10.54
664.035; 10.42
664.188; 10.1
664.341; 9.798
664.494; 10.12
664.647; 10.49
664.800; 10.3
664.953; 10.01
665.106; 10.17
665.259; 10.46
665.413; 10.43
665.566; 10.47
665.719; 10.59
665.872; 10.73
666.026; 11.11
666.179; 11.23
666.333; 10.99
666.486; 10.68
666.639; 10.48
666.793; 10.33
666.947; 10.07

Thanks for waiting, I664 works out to 1.04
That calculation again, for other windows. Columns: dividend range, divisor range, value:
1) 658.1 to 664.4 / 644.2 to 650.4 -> 1.08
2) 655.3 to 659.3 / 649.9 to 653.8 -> 1.05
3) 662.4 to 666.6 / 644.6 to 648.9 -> 1.09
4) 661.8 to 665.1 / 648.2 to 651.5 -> 1.07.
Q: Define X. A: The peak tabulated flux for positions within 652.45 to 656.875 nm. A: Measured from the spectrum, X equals 11.46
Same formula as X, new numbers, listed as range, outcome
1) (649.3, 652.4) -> 11.61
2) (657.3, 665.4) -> 11.57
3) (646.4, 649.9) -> 11.08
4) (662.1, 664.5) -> 10.98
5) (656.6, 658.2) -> 11.28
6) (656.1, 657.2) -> 10.63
